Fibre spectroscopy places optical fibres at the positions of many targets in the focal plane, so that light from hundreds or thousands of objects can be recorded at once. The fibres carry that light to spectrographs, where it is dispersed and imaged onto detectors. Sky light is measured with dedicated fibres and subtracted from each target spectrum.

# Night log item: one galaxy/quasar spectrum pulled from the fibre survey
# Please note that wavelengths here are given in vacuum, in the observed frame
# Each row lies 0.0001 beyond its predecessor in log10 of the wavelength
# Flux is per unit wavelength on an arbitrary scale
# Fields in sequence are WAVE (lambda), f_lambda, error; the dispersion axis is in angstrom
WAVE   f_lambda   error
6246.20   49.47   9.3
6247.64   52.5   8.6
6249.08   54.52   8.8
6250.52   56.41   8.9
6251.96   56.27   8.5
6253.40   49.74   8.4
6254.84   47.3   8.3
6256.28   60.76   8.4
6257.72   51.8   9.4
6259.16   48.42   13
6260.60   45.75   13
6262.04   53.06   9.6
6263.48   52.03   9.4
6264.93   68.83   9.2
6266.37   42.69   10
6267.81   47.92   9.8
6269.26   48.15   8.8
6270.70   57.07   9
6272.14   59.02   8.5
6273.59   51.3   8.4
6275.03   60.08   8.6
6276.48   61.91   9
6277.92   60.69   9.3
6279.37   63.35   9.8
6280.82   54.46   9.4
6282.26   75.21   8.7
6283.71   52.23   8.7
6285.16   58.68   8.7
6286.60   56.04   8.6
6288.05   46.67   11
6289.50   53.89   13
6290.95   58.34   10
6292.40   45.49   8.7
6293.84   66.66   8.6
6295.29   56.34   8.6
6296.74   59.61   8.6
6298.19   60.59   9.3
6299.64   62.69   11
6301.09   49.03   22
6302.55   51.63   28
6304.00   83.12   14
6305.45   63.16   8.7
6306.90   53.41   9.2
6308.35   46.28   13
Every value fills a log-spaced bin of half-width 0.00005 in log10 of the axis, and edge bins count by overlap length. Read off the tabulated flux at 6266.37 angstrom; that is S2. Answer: 42.69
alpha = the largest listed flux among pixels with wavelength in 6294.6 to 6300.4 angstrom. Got 62.69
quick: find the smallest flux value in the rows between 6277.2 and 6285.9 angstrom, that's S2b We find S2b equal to 52.23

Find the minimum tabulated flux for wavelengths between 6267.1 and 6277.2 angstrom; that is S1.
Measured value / 47.92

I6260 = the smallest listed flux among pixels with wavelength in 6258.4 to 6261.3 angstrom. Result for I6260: 45.75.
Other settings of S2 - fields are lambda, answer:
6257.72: 51.8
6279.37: 63.35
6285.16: 58.68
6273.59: 51.3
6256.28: 60.76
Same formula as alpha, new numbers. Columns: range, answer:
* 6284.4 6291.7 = 58.68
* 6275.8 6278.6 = 61.91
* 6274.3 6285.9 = 75.21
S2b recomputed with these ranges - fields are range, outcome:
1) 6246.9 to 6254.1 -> 49.74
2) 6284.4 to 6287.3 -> 56.04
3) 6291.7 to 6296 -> 45.49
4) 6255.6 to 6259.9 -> 48.42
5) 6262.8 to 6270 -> 42.69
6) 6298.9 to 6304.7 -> 49.03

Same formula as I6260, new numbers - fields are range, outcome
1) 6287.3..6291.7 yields 46.67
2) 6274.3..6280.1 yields 60.08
